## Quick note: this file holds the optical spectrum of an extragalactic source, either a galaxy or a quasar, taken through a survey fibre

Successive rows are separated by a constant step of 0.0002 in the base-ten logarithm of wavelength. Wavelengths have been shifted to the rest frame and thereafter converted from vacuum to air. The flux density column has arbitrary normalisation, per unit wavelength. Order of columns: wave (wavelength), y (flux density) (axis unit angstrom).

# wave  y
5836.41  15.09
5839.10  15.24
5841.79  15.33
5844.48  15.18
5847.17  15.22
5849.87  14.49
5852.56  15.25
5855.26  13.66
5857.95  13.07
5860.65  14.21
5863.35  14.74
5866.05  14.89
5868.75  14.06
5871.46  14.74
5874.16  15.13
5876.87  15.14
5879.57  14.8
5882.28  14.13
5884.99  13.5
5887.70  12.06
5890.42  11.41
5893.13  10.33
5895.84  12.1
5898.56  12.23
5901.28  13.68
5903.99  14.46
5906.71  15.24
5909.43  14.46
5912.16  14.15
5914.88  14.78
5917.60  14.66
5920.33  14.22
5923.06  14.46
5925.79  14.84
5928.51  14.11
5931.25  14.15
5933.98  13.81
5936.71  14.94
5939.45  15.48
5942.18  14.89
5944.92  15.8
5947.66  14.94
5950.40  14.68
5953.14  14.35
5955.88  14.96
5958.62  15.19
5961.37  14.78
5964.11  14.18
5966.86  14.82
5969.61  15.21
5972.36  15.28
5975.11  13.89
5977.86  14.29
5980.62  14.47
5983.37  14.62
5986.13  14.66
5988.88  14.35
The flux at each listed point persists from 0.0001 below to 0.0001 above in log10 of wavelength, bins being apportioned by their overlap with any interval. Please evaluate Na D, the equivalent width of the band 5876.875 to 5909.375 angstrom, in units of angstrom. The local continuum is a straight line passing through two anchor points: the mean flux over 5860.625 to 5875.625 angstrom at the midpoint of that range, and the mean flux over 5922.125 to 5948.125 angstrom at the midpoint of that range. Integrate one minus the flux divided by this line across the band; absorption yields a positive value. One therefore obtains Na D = 3.2 angstrom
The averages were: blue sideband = 14.7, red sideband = 14.7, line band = 13.2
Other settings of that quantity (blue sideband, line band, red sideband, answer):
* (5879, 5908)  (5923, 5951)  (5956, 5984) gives -1.6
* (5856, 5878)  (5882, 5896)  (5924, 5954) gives 2.3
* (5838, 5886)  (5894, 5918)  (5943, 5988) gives 1.3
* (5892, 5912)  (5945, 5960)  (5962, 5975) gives -0.5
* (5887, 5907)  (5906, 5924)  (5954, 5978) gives -1.9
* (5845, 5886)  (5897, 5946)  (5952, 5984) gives 0.5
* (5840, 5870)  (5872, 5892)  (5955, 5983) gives 1.2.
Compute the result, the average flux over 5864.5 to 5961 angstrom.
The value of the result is 14.2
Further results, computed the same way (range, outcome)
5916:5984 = 14.7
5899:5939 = 14.4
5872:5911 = 13.5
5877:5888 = 13.9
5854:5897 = 13.6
